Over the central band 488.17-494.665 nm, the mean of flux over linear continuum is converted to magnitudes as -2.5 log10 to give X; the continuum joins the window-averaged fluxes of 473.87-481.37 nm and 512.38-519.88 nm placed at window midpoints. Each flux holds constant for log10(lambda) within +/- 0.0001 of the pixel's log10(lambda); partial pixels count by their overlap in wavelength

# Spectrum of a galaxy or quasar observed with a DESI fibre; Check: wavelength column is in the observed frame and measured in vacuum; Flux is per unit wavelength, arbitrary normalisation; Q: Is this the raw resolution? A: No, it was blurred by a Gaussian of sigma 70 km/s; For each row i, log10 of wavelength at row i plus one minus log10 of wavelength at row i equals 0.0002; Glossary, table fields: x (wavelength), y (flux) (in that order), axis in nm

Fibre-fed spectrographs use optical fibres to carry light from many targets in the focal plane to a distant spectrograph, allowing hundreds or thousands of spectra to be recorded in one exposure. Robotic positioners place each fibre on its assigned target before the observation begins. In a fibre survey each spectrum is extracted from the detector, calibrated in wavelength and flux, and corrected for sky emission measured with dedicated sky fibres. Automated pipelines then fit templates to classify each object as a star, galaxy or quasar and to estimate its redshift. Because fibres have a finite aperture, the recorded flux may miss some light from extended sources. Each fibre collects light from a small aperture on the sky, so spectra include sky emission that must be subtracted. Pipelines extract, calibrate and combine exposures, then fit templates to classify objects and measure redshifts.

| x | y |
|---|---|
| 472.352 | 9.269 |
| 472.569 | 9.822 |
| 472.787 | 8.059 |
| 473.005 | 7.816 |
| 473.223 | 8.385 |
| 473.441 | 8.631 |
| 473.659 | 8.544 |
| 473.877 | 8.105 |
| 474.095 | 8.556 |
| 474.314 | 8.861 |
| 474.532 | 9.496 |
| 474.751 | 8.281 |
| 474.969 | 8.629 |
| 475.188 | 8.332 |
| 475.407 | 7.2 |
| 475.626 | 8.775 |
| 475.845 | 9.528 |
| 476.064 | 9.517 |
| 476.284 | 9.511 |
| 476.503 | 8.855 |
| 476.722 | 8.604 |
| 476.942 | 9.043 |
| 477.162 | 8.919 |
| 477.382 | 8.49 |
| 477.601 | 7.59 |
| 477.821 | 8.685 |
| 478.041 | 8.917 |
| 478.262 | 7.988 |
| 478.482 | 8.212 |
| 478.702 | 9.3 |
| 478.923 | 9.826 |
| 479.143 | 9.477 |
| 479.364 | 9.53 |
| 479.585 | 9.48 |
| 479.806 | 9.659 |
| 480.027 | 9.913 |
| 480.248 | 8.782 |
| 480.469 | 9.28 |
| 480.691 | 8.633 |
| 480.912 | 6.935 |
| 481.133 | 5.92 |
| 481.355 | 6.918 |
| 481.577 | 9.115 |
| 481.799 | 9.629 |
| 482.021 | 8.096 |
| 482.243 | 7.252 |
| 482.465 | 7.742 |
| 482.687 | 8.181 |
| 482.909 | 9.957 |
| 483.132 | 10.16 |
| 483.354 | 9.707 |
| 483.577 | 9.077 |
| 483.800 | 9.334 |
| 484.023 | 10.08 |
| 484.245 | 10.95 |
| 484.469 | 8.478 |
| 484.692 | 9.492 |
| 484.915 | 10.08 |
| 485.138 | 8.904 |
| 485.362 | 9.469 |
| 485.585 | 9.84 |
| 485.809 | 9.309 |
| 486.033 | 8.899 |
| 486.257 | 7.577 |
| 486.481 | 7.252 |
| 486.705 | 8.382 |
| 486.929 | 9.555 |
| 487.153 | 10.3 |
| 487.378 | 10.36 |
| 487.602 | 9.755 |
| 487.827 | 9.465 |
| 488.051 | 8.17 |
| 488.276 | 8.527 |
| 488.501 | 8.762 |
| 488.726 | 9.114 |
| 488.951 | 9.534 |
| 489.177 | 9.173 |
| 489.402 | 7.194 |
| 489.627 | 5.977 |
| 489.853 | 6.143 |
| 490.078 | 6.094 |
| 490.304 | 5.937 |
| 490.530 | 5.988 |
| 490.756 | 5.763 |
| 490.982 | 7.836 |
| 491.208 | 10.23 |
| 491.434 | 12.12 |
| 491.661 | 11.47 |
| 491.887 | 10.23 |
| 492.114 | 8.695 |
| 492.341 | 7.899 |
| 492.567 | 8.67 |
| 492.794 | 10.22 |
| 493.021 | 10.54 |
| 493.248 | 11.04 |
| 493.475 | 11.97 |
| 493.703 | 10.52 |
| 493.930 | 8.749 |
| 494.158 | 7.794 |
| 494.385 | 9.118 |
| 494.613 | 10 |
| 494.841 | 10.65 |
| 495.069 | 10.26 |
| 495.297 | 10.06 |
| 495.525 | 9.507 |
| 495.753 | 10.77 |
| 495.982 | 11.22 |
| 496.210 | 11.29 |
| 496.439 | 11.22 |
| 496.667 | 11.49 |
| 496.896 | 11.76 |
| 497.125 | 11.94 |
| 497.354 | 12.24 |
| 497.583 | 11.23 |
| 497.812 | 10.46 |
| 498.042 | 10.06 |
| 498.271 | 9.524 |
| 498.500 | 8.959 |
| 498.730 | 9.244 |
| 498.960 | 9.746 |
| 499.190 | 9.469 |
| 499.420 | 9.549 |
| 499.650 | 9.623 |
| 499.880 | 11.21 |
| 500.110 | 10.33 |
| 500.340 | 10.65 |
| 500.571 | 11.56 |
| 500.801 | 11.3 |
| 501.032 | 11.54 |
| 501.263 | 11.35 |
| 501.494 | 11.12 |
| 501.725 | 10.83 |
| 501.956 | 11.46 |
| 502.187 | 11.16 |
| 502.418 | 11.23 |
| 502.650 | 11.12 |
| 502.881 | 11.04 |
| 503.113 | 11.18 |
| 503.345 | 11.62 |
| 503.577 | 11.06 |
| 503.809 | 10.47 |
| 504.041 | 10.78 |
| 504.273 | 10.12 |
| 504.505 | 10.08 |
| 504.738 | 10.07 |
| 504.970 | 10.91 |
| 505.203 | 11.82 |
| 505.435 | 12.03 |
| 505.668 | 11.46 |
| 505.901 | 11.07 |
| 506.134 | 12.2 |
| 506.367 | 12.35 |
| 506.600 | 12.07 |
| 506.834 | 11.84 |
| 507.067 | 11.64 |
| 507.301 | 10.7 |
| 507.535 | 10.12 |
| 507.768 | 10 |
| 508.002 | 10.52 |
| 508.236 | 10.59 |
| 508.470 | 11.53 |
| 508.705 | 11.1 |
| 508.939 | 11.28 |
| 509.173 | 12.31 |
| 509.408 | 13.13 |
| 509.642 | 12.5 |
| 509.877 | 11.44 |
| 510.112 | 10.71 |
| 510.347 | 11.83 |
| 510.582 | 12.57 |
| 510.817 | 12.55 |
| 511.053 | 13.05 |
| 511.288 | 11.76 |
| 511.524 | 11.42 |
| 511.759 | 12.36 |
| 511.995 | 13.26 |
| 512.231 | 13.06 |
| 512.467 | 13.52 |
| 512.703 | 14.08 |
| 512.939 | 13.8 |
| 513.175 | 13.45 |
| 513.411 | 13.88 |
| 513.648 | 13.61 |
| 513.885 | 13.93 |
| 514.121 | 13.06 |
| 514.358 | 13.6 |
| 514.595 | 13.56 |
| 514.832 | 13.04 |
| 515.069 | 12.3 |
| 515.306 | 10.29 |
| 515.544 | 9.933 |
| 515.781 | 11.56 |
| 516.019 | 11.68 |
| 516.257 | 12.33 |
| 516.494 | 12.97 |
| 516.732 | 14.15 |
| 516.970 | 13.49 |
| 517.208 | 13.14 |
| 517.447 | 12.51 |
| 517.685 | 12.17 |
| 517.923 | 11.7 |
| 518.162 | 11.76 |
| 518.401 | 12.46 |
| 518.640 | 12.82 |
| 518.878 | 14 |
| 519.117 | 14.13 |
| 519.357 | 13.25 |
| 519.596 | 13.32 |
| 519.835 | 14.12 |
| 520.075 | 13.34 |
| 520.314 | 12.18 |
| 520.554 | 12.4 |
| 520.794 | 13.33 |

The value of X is 0.16 mag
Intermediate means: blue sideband 8.71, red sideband 12.9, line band 8.8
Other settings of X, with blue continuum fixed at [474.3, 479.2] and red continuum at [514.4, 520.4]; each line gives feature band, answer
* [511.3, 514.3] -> -0.09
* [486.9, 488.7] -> 0.06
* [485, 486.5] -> 0.09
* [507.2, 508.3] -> 0.13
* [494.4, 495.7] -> 0.05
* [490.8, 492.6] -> 0.07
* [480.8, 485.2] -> 0.07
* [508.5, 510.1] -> 0.00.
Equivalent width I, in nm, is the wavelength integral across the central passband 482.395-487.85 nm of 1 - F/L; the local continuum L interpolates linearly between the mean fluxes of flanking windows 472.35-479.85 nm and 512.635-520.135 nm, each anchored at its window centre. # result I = 0.227 nm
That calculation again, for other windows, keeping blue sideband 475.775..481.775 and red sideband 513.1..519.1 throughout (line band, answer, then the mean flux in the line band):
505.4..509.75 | 0.12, 11.5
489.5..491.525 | 0.55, 7.29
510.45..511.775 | -0.01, 12.3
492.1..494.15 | 0.10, 9.76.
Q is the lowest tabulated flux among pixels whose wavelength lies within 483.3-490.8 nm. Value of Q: 5.763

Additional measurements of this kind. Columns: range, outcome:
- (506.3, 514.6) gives 10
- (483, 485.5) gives 8.478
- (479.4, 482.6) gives 5.92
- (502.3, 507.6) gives 10.07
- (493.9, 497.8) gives 7.794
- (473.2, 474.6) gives 8.105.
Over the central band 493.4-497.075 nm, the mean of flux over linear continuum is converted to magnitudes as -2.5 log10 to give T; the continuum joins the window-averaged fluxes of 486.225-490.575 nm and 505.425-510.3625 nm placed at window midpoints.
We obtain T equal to -0.12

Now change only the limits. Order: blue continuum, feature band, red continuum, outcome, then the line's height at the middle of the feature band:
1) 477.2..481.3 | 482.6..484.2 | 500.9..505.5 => -0.06 mag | 9.09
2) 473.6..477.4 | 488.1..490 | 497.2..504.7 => 0.21 mag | 9.77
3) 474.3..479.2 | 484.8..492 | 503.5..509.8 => 0.13 mag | 9.74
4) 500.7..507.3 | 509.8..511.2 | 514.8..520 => -0.01 mag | 11.9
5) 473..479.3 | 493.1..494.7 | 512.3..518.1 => 0.07 mag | 10.6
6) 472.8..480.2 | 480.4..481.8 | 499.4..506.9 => 0.17 mag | 9.2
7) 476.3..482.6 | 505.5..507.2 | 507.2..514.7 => 0.00 mag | 11.8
